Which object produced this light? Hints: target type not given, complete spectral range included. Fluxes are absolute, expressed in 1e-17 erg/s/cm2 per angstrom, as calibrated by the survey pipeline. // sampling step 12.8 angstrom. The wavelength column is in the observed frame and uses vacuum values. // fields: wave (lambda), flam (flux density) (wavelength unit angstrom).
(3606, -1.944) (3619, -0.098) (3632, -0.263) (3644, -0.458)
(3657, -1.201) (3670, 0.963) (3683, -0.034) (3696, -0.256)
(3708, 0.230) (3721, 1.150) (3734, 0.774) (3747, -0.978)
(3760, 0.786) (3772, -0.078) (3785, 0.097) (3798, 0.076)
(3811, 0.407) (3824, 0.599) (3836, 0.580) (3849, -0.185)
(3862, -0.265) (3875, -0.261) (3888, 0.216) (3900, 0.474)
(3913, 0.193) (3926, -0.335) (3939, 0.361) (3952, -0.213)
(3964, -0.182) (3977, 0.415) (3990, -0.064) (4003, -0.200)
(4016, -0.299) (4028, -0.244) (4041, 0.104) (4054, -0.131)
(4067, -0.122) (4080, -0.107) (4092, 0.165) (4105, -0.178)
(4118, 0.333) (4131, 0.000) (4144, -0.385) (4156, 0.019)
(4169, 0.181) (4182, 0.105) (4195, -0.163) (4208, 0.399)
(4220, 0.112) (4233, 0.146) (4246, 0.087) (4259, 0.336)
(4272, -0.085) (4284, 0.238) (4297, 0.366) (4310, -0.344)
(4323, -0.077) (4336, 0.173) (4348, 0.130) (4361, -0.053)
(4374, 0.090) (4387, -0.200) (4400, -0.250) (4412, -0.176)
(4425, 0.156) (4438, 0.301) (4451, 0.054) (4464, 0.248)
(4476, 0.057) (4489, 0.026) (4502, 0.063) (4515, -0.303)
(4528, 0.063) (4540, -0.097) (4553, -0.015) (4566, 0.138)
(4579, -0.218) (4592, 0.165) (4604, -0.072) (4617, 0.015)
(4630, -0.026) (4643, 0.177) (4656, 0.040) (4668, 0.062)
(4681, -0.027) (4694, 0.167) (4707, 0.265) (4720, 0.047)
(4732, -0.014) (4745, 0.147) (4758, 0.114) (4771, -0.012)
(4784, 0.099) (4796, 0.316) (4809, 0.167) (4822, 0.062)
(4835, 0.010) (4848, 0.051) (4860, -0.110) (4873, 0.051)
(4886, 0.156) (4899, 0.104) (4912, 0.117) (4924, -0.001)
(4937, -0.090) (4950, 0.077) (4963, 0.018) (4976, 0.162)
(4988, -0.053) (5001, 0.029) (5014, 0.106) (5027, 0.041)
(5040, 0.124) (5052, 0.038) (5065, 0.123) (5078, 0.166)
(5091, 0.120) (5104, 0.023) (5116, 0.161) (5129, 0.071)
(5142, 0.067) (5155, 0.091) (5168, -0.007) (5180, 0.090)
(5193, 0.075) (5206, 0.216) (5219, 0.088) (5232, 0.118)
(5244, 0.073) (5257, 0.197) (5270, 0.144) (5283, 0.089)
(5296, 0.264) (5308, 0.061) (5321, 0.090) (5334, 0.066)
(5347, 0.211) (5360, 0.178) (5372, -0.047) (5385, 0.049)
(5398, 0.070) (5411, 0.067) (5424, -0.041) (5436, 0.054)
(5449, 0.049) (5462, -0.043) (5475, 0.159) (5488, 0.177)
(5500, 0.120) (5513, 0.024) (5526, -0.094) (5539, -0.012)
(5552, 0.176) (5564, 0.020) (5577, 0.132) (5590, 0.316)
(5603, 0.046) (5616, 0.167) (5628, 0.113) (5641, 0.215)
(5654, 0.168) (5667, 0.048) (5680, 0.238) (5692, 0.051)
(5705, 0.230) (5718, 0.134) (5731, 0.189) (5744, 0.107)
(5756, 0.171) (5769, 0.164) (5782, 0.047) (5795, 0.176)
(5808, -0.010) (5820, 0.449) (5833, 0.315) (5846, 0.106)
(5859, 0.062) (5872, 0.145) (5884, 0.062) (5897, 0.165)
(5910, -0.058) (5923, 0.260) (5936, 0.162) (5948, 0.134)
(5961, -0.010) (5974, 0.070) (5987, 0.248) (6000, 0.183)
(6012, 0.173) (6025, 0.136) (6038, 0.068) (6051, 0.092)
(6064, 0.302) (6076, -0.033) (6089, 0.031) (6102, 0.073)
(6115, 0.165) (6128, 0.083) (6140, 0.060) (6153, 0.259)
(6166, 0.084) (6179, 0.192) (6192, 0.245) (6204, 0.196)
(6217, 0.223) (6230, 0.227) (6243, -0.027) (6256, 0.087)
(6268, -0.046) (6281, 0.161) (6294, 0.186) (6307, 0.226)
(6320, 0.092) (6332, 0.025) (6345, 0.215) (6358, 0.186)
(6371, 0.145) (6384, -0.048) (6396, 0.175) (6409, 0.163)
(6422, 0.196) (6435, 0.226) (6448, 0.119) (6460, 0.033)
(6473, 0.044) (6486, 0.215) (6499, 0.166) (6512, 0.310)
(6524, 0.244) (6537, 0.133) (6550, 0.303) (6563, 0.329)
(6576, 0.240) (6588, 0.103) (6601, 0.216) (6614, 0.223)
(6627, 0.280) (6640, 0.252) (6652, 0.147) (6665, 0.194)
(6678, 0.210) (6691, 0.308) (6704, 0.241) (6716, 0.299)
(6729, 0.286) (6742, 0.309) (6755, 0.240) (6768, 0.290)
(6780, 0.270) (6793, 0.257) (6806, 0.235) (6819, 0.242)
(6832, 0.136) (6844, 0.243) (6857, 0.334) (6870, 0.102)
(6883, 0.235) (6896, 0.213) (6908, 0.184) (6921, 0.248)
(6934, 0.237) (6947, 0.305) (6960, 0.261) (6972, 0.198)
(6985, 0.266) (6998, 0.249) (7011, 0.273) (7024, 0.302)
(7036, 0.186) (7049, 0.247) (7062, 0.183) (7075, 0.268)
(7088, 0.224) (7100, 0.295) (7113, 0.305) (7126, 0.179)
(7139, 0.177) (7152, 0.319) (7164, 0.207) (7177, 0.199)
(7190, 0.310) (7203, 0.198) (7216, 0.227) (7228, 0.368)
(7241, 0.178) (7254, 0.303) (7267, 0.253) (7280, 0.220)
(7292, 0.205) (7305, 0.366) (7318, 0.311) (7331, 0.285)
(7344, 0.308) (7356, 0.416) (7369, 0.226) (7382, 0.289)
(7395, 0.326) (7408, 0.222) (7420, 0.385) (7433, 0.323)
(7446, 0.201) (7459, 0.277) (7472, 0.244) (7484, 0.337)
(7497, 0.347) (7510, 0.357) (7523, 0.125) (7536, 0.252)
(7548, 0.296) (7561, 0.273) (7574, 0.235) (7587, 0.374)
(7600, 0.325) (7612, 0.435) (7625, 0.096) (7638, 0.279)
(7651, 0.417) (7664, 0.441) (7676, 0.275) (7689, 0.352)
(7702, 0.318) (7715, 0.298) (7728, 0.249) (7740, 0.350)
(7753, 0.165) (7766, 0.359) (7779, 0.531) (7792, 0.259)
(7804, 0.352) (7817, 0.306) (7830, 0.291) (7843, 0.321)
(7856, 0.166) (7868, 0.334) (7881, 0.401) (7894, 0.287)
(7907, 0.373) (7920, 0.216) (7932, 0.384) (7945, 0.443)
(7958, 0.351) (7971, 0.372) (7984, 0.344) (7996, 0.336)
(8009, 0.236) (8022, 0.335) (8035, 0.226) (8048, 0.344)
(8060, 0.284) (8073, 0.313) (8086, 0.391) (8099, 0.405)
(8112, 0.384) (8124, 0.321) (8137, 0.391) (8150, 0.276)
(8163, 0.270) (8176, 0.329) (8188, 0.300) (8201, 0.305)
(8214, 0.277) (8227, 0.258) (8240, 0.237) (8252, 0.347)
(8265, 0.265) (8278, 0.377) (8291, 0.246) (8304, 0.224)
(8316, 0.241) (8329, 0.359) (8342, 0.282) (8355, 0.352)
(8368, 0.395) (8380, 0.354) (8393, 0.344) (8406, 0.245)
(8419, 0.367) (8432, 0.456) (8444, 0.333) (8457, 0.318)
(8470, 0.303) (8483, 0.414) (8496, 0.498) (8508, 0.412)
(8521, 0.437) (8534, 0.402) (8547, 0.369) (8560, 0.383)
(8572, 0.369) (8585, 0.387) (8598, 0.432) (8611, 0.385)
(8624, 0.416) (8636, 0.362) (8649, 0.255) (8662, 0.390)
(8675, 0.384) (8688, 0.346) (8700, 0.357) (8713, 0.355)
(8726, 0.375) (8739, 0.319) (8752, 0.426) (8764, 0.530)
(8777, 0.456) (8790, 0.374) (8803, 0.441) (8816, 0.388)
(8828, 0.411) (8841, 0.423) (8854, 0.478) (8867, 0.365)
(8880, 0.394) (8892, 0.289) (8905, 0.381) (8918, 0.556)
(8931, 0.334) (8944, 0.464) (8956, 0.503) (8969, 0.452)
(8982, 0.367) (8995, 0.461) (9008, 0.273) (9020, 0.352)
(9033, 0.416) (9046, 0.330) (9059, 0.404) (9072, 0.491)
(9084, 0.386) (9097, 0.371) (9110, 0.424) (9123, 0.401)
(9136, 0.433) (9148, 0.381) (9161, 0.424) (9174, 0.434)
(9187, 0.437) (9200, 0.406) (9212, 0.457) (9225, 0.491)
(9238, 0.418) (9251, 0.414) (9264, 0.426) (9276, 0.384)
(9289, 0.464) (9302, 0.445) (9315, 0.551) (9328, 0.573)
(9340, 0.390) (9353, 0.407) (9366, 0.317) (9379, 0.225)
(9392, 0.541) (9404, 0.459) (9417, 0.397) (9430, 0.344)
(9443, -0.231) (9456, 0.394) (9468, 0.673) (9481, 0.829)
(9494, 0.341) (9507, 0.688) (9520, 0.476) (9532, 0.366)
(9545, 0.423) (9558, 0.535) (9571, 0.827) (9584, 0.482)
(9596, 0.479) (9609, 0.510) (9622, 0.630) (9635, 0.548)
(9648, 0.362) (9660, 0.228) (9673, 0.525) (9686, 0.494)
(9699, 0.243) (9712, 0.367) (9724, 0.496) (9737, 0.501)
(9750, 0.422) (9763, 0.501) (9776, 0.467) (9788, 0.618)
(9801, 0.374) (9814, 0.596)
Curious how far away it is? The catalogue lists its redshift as 0.607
